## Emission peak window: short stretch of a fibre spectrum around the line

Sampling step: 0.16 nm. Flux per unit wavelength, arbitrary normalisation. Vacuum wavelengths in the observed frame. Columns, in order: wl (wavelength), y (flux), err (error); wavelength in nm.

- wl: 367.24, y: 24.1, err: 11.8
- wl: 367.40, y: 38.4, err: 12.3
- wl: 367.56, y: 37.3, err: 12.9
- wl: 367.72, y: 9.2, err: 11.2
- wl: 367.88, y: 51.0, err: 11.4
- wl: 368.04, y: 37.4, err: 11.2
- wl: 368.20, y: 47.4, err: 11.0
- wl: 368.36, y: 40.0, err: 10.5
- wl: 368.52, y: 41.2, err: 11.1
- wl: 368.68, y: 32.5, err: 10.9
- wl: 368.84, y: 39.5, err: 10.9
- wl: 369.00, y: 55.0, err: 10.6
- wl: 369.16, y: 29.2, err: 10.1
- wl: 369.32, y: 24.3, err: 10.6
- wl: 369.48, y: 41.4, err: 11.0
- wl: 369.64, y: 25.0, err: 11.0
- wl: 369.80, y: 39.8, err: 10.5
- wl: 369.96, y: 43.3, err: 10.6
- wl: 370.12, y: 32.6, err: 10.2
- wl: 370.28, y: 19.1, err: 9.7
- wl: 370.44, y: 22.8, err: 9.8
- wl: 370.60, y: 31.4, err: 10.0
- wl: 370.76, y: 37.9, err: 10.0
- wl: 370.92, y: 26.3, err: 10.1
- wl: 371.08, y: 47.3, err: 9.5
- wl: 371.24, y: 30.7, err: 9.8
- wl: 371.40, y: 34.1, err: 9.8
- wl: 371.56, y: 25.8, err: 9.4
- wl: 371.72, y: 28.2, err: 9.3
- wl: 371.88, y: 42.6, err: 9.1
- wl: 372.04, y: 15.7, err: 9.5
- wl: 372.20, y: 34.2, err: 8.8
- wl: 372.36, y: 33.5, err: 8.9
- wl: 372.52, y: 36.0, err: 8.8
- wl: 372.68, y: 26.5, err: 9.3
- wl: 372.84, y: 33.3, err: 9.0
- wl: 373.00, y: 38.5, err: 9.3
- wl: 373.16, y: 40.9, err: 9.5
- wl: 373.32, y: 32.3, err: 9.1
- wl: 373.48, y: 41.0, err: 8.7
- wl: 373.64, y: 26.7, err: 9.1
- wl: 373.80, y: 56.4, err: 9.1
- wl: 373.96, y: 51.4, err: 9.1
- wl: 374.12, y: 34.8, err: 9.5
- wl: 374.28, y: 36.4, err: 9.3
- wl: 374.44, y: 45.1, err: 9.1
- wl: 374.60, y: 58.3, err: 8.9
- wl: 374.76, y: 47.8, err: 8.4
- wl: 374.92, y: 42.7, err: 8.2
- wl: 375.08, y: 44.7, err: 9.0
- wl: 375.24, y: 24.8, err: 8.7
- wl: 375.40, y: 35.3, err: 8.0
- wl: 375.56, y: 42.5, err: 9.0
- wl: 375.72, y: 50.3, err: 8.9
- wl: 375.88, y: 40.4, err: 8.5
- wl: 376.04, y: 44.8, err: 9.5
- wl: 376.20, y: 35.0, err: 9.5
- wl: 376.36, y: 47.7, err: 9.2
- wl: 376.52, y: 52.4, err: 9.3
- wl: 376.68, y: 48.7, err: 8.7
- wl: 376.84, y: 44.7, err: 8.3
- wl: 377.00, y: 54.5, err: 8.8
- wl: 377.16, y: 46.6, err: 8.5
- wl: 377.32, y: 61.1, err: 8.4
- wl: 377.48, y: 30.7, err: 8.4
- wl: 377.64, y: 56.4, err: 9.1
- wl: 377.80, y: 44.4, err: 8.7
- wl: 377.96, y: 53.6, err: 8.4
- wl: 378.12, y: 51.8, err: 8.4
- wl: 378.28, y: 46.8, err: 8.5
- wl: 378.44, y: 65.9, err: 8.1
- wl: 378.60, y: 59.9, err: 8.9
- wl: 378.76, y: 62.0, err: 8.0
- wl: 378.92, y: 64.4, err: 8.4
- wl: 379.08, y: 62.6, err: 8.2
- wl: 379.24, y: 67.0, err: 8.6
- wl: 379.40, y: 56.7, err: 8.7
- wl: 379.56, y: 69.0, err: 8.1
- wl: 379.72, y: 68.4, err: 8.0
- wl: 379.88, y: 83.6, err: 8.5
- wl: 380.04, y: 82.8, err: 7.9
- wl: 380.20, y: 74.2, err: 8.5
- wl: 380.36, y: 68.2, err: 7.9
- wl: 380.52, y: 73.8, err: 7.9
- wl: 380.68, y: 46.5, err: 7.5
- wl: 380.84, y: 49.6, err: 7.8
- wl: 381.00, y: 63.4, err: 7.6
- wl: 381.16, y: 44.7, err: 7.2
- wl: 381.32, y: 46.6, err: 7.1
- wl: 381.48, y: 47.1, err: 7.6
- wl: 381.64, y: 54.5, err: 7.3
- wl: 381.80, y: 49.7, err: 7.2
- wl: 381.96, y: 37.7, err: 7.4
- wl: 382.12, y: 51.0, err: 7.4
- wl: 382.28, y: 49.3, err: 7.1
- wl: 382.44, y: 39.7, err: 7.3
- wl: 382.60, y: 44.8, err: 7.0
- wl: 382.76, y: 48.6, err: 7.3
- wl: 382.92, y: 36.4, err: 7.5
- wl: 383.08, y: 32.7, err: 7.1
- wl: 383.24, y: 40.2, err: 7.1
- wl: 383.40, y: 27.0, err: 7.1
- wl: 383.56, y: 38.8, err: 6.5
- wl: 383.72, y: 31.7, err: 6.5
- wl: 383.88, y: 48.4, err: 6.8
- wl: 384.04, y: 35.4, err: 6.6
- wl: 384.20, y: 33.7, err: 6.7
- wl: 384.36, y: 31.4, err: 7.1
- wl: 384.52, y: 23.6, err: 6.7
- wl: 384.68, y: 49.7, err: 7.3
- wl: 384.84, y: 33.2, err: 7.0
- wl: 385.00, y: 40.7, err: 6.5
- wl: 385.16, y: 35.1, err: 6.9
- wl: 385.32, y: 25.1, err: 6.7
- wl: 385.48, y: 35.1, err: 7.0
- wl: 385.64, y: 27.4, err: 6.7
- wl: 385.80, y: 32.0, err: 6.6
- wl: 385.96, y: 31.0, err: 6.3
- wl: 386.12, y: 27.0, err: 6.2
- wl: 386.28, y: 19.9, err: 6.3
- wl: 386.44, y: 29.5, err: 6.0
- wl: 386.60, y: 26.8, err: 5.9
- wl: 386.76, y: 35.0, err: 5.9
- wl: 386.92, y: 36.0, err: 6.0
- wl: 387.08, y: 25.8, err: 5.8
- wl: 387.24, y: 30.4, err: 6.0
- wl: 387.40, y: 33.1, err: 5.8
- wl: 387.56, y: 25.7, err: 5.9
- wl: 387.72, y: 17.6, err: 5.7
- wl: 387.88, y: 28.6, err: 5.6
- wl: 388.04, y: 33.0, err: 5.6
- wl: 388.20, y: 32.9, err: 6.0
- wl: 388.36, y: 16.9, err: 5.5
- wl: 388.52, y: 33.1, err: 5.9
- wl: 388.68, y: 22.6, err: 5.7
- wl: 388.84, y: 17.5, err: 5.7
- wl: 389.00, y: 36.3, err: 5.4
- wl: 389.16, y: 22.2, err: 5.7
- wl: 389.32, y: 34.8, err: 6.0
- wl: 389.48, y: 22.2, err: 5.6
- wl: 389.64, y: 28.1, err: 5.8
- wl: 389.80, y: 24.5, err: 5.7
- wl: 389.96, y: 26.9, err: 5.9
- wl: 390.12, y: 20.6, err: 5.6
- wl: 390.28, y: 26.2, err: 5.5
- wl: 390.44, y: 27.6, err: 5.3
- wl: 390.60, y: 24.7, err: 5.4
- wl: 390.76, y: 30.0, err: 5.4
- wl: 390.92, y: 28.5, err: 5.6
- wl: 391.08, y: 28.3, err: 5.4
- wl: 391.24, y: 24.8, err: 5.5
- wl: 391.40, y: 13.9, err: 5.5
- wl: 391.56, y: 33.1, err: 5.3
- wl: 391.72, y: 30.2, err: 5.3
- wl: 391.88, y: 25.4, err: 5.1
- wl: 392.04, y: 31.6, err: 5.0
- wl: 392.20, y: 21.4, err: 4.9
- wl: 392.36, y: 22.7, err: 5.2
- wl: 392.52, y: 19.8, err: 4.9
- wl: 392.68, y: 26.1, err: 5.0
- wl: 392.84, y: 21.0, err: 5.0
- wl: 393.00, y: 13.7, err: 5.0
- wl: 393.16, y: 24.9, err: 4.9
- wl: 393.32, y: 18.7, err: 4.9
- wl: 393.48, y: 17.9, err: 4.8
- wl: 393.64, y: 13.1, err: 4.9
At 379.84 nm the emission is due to C III]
